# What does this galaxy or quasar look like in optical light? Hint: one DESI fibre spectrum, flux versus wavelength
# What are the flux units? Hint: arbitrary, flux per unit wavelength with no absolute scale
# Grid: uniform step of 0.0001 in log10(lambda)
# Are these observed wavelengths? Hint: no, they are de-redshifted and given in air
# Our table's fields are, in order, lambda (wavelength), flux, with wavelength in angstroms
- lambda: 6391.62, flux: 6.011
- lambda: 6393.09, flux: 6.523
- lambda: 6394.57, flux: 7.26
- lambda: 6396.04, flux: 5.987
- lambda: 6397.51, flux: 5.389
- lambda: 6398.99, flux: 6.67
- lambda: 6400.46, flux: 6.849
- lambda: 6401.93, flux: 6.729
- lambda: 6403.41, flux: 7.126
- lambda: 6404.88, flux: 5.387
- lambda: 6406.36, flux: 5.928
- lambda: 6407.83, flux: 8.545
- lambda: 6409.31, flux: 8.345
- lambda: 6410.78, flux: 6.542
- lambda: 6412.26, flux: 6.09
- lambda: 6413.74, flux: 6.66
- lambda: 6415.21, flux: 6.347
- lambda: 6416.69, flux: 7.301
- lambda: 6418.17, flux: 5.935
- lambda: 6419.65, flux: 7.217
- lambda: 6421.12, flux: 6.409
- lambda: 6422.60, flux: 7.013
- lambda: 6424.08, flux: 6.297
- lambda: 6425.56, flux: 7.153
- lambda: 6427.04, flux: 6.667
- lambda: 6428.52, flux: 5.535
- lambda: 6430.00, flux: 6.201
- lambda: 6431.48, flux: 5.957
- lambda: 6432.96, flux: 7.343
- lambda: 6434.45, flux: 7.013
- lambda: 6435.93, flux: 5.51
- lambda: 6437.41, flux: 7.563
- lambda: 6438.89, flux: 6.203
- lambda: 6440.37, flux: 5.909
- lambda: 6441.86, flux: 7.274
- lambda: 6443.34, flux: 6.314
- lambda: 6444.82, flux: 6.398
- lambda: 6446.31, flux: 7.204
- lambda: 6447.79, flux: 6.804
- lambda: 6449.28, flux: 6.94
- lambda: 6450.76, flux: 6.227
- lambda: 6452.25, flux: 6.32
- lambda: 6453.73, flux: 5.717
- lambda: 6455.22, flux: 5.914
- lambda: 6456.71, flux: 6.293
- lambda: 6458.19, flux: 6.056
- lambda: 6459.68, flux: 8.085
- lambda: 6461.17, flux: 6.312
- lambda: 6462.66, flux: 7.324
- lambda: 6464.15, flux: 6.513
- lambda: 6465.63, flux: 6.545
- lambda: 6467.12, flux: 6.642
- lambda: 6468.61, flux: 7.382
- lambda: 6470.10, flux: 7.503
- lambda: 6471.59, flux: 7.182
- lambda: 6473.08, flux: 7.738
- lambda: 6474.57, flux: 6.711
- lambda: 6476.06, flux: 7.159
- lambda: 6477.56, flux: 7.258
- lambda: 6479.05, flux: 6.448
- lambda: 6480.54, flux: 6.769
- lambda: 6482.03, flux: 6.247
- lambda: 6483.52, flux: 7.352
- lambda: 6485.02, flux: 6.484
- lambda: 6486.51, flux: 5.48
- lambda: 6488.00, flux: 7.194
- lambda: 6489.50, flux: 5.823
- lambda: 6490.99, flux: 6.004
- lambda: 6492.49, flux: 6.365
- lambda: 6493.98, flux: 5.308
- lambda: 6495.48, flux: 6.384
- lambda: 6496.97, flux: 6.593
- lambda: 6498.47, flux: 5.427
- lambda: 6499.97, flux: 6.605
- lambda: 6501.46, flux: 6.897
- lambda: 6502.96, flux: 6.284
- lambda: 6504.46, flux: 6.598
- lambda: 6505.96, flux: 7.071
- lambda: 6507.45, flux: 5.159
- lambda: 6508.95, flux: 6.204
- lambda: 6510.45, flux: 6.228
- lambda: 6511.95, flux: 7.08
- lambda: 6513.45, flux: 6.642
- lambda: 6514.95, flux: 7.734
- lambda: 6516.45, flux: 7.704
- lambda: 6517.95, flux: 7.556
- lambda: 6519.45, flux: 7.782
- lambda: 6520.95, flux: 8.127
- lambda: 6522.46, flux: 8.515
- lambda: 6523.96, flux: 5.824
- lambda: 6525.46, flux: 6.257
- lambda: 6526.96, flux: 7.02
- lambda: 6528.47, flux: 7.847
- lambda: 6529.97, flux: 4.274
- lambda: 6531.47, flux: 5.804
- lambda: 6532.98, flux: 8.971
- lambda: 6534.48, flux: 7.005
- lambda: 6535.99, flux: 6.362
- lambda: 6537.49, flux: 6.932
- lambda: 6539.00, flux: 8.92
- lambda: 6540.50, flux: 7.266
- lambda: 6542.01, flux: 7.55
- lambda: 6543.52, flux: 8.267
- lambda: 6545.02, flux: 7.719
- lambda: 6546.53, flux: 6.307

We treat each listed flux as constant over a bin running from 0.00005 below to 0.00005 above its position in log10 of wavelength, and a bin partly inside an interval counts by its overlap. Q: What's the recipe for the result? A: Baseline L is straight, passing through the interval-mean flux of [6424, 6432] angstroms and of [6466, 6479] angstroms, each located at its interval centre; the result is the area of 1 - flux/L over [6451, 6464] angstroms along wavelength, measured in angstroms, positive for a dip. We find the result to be 0.7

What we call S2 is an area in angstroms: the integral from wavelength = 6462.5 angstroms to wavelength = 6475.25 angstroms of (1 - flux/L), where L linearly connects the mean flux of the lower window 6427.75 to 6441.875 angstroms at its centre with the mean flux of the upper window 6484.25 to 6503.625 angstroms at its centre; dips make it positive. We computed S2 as -1.5 angstroms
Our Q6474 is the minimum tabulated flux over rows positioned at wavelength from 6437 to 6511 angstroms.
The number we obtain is 5.159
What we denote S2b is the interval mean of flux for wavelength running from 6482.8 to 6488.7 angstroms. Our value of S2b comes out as 6.62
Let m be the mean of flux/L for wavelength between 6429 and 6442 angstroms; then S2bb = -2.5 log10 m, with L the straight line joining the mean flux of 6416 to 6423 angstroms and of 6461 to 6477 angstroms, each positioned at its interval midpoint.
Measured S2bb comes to 0.06 mag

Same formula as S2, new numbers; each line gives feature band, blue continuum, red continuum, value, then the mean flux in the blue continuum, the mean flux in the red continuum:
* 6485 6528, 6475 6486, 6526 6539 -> 1.2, 6.78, 6.89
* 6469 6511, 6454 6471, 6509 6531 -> 2.1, 6.75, 7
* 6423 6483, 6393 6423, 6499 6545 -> 1.3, 6.68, 7.02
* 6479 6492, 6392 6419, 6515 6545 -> 1.2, 6.64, 7.28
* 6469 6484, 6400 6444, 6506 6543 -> -0.4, 6.64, 7.04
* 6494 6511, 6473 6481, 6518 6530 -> 1.9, 6.96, 7.15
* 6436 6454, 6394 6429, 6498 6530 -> 0.4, 6.65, 6.83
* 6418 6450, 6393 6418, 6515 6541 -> 0.9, 6.67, 7.2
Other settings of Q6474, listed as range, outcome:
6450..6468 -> 5.717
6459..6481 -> 6.312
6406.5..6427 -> 5.935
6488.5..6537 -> 4.274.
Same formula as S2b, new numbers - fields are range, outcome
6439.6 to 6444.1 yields 6.5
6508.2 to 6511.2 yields 6.21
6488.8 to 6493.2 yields 6.06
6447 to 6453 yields 6.58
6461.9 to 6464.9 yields 6.92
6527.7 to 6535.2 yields 6.78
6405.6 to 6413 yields 7.08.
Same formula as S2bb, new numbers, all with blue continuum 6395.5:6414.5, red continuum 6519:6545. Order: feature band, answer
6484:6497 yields 0.140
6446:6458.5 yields 0.080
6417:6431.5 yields 0.040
